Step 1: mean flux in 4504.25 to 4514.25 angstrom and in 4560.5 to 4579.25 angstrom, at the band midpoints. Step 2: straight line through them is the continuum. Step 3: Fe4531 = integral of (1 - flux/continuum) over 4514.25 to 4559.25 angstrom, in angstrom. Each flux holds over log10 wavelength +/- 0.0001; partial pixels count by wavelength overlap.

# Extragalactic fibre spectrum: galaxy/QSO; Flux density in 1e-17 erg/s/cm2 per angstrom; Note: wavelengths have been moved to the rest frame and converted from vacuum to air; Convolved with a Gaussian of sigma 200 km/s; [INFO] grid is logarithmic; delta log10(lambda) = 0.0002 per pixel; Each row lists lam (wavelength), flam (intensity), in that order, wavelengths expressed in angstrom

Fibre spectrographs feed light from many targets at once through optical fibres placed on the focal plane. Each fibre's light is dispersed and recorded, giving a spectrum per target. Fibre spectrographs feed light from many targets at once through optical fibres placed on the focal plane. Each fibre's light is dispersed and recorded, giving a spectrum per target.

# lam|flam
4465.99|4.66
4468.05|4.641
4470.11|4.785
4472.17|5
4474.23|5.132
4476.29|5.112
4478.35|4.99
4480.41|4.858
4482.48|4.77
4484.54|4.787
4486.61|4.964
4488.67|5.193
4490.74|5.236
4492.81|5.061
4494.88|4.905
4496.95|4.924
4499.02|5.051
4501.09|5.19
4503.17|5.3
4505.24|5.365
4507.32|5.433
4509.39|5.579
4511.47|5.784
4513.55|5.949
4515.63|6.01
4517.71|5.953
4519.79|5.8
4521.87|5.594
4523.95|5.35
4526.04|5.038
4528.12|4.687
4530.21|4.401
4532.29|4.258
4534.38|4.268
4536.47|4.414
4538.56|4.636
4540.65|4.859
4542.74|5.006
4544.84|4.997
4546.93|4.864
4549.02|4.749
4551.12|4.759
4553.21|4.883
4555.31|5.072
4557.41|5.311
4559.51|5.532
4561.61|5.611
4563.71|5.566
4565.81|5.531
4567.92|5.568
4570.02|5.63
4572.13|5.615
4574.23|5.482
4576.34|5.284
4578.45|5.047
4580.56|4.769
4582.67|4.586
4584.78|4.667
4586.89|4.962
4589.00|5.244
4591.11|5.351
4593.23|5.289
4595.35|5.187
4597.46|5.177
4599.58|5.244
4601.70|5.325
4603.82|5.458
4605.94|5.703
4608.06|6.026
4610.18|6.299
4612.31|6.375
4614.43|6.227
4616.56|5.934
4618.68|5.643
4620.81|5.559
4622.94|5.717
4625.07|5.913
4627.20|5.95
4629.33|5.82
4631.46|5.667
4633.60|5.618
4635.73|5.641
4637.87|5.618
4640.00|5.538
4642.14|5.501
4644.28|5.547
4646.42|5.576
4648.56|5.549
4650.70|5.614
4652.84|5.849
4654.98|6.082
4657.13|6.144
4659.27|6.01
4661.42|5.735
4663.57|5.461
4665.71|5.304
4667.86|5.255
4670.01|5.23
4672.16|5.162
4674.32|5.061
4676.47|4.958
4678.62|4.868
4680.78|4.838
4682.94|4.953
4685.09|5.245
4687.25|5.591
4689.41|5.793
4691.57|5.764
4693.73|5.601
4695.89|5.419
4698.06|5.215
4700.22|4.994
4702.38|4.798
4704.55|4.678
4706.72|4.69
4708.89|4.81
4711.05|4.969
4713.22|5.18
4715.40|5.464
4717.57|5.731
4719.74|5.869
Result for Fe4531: 4.4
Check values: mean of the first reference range 5.61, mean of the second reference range 5.49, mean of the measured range 5.01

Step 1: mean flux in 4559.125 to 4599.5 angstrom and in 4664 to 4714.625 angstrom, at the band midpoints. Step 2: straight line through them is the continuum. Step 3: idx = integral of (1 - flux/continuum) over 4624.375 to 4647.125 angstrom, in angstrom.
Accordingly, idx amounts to -2.0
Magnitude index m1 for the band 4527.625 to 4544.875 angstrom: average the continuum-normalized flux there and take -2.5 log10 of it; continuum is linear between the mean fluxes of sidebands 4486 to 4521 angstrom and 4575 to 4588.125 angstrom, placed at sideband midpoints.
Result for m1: 0.13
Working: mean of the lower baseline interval 5.4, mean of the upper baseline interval 4.9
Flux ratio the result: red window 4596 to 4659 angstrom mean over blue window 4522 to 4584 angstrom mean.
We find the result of 1.14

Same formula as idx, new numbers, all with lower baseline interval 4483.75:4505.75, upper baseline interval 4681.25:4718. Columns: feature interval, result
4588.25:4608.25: -0.9 angstrom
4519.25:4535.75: 0.7 angstrom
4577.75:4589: 0.7 angstrom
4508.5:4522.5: -2.0 angstrom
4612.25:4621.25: -1.3 angstrom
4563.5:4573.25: -0.9 angstrom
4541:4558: 0.6 angstrom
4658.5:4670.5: -0.7 angstrom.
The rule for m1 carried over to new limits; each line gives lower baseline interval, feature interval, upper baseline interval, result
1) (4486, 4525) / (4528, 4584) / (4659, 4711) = 0.07 mag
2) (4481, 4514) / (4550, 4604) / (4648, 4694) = 0.02 mag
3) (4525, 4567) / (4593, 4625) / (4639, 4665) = -0.06 mag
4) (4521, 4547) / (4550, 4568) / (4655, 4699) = -0.09 mag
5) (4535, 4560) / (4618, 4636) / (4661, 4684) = -0.14 mag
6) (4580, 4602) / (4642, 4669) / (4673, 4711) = -0.11 mag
